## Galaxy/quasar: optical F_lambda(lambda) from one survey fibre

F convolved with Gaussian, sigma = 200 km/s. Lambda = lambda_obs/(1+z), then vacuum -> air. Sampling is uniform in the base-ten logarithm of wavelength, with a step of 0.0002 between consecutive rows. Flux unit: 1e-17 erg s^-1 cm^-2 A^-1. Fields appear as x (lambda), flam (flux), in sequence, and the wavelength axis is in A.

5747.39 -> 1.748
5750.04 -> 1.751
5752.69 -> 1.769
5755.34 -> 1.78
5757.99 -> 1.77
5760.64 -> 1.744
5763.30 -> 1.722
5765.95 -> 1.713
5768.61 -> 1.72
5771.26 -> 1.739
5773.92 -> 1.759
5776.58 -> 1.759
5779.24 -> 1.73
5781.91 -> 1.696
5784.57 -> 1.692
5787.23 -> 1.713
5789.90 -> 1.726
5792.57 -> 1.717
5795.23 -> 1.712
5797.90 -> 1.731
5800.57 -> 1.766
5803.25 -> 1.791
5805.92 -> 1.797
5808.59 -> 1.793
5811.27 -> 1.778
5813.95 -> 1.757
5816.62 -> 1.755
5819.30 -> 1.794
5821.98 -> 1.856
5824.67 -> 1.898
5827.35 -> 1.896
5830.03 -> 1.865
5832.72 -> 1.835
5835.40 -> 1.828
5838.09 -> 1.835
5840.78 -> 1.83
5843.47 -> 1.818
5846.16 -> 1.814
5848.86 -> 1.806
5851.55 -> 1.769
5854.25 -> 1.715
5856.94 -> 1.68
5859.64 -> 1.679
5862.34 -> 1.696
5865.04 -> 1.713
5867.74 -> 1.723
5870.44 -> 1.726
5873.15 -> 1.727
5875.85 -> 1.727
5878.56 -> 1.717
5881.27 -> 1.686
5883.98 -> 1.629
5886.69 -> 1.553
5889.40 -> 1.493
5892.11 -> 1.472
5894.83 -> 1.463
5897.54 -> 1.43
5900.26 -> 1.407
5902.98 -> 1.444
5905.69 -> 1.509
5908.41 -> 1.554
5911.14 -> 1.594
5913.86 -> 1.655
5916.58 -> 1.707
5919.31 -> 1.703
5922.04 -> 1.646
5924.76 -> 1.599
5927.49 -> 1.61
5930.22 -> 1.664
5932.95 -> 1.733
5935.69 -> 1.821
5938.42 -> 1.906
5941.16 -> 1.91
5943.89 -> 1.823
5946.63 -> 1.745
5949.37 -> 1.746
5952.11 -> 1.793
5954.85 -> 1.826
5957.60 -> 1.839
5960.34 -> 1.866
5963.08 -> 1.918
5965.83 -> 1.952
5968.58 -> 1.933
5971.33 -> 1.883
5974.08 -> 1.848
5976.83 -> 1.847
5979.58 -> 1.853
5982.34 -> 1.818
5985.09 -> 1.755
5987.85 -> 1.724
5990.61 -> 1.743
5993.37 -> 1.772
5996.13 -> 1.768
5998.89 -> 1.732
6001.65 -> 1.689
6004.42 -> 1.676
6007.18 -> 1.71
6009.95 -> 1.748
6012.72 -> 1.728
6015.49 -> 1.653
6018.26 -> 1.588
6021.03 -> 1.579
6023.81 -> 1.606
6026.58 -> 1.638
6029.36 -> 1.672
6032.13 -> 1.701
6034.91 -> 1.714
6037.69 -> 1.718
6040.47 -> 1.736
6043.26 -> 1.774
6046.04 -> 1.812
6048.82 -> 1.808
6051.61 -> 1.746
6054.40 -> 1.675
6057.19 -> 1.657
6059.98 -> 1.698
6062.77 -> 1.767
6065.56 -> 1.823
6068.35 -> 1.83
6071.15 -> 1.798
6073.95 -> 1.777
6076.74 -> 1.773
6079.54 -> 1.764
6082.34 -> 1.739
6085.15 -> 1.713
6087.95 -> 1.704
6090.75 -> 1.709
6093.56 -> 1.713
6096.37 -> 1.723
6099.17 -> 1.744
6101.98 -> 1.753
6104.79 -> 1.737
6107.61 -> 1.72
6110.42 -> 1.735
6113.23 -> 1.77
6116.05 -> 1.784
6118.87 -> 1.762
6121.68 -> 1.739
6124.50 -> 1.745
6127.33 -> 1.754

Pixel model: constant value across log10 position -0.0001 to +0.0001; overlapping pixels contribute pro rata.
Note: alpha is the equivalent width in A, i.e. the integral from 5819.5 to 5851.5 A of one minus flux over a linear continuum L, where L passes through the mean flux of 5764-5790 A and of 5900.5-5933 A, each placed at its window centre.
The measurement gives -3.1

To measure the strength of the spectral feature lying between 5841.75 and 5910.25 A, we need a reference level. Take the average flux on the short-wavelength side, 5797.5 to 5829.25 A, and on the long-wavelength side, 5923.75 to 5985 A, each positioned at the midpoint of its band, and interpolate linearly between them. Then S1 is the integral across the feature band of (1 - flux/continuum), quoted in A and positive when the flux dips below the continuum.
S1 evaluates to 6.46 A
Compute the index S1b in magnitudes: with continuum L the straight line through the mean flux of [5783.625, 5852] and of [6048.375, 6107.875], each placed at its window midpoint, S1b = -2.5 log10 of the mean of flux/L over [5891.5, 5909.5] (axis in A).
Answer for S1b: 0.21 mag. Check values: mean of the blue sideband 1.79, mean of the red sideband 1.74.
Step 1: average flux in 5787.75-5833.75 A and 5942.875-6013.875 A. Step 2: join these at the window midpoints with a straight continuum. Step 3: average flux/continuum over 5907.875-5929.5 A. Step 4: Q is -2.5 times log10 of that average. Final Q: 0.10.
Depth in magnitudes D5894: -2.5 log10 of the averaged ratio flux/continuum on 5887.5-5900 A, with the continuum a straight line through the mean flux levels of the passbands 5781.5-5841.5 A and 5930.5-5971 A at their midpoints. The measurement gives 0.24 mag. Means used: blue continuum 1.79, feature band 1.46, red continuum 1.84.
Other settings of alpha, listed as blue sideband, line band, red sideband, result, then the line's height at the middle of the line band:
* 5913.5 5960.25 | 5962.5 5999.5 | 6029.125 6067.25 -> -1.62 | 1.75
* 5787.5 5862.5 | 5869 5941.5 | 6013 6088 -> 5.44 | 1.76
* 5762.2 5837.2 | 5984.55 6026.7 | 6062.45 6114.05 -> 1.50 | 1.76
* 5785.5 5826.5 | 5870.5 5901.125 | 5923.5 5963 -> 3.38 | 1.78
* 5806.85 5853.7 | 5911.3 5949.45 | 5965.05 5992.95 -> 2.04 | 1.83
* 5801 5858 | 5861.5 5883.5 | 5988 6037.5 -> 0.83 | 1.78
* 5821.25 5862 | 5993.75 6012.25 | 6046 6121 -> 0.45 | 1.77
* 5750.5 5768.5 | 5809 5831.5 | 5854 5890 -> -1.49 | 1.71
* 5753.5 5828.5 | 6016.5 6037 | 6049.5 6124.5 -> 1.21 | 1.75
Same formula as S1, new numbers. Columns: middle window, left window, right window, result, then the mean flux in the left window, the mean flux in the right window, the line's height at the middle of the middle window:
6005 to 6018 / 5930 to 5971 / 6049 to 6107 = 0.7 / 1.84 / 1.74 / 1.79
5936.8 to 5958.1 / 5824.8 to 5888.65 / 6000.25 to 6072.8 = -1.1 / 1.75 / 1.71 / 1.73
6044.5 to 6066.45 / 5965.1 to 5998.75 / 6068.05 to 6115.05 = 0.3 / 1.82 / 1.75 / 1.77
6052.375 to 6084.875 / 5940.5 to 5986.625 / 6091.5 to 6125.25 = 0.3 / 1.84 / 1.74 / 1.77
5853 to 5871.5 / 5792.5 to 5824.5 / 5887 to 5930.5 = -0.5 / 1.78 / 1.56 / 1.66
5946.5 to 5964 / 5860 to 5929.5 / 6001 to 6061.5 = -1.8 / 1.61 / 1.7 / 1.65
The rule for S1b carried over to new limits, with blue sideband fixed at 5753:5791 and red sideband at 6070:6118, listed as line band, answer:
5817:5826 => -0.062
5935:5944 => -0.082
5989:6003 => 0.000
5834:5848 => -0.054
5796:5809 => -0.023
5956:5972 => -0.094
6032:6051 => -0.008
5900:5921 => 0.103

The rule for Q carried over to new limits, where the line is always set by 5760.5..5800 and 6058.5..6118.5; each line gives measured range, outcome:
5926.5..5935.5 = 0.030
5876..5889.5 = 0.063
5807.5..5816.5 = -0.028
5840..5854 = -0.042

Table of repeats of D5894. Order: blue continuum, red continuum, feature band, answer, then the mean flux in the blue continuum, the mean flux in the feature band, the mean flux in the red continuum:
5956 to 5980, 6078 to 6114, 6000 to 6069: 0.06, 1.88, 1.71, 1.73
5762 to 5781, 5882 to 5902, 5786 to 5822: -0.06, 1.73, 1.76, 1.5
